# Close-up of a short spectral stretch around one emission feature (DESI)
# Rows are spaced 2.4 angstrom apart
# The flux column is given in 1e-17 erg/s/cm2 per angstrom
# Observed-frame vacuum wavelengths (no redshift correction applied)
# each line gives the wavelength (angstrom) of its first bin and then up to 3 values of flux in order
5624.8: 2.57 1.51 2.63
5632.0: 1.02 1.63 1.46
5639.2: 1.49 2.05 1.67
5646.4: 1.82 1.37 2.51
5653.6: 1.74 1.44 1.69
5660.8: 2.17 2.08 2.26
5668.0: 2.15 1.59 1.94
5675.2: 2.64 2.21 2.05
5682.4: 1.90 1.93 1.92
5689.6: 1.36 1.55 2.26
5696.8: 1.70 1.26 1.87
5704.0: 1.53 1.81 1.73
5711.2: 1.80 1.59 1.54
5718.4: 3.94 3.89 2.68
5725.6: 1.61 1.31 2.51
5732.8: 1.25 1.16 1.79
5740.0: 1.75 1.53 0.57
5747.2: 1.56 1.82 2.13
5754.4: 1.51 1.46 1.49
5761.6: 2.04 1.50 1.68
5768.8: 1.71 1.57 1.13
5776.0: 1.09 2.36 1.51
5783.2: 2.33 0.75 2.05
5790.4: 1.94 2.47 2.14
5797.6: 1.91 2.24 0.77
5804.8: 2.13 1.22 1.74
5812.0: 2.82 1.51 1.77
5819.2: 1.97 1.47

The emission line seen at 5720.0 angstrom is [O III] 5007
